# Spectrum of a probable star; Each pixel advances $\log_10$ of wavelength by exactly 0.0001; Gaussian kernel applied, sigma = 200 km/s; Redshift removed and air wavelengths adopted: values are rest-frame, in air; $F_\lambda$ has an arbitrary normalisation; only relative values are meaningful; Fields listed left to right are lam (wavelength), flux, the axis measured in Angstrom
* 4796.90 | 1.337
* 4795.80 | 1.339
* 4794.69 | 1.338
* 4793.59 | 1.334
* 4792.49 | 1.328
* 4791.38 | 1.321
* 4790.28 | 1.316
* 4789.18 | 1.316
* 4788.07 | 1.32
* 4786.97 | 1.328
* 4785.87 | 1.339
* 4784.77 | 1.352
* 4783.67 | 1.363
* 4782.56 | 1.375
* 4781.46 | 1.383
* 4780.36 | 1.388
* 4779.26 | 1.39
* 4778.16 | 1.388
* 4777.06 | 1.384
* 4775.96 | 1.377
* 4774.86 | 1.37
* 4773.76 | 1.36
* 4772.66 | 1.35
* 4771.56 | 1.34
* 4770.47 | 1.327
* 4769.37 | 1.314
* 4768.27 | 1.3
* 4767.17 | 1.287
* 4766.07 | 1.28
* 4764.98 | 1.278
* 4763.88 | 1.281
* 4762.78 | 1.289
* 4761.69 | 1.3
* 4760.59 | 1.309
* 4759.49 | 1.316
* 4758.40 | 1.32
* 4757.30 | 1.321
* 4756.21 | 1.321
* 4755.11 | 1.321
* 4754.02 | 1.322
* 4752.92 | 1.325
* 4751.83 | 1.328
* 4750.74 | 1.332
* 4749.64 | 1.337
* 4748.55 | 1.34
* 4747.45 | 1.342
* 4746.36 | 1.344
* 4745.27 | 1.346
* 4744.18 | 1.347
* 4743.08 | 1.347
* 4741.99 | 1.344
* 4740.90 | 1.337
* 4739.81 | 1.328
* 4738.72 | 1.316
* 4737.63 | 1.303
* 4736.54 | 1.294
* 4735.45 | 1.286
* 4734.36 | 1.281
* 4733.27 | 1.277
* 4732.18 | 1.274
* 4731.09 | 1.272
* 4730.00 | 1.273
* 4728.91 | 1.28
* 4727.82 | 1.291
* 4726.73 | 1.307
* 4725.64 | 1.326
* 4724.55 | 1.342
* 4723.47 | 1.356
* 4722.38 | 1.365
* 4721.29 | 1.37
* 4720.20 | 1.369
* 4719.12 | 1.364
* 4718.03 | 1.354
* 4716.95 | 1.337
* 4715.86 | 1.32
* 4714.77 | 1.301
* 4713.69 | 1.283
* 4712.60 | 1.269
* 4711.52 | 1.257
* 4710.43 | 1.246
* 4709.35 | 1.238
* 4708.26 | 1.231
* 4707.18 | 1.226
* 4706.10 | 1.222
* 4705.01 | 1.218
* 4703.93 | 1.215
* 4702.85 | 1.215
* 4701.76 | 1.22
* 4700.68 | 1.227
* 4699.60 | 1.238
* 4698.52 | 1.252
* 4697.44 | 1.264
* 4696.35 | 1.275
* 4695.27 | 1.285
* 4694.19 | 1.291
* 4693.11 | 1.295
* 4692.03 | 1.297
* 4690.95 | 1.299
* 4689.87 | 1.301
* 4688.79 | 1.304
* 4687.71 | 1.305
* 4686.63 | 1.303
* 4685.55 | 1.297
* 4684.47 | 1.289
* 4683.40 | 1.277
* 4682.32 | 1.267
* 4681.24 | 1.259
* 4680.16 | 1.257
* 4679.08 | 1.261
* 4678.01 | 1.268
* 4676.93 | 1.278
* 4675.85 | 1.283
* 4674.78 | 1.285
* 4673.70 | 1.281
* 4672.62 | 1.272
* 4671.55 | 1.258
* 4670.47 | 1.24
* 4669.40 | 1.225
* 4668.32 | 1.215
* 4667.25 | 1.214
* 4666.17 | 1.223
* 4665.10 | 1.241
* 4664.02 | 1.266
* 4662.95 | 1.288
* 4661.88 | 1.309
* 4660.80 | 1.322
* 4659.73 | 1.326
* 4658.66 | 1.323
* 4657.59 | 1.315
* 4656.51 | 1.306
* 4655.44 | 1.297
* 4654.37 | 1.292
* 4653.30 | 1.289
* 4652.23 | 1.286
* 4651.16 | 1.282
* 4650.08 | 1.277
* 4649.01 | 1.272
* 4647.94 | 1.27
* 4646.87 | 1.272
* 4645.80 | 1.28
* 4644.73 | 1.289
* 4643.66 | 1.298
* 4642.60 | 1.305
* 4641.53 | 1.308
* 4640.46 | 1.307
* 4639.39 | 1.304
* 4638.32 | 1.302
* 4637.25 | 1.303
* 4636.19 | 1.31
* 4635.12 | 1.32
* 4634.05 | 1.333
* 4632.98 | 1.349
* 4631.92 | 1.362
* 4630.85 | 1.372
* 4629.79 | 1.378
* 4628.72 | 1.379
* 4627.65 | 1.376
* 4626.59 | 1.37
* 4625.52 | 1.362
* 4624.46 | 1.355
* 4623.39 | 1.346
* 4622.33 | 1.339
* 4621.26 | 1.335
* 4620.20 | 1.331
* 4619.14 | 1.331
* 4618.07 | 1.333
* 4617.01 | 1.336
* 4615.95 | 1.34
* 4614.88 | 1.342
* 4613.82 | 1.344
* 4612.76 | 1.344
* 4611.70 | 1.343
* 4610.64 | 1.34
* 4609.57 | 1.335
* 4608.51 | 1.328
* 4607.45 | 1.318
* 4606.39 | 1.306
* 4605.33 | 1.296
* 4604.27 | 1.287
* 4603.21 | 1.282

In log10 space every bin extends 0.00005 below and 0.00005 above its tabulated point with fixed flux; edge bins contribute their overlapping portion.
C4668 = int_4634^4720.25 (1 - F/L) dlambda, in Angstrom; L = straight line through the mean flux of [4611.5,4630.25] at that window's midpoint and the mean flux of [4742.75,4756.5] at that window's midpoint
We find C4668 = 4.09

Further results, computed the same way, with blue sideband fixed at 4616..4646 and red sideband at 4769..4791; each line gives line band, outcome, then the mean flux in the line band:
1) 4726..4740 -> 0.6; 1.29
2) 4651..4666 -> 0.5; 1.3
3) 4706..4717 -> 0.7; 1.26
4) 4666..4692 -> 1.4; 1.27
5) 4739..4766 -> 0.5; 1.32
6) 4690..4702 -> 0.7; 1.27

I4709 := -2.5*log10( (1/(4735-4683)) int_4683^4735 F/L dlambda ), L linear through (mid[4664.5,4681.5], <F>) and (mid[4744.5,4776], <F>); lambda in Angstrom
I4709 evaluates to 0.00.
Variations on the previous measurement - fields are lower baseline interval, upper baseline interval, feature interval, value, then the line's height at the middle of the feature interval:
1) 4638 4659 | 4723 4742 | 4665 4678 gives 0.038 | 1.3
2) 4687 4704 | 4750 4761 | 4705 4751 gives -0.008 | 1.3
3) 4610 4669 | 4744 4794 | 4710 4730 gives 0.007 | 1.33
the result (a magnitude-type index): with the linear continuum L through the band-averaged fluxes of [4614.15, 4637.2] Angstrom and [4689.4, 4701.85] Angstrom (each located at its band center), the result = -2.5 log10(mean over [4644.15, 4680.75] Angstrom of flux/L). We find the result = 0.03 mag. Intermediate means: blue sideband 1.35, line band 1.28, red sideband 1.27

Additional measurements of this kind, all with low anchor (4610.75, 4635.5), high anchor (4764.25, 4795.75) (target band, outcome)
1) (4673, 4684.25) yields 0.06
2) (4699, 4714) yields 0.09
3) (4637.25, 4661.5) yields 0.04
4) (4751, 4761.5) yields 0.02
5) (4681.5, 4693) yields 0.04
